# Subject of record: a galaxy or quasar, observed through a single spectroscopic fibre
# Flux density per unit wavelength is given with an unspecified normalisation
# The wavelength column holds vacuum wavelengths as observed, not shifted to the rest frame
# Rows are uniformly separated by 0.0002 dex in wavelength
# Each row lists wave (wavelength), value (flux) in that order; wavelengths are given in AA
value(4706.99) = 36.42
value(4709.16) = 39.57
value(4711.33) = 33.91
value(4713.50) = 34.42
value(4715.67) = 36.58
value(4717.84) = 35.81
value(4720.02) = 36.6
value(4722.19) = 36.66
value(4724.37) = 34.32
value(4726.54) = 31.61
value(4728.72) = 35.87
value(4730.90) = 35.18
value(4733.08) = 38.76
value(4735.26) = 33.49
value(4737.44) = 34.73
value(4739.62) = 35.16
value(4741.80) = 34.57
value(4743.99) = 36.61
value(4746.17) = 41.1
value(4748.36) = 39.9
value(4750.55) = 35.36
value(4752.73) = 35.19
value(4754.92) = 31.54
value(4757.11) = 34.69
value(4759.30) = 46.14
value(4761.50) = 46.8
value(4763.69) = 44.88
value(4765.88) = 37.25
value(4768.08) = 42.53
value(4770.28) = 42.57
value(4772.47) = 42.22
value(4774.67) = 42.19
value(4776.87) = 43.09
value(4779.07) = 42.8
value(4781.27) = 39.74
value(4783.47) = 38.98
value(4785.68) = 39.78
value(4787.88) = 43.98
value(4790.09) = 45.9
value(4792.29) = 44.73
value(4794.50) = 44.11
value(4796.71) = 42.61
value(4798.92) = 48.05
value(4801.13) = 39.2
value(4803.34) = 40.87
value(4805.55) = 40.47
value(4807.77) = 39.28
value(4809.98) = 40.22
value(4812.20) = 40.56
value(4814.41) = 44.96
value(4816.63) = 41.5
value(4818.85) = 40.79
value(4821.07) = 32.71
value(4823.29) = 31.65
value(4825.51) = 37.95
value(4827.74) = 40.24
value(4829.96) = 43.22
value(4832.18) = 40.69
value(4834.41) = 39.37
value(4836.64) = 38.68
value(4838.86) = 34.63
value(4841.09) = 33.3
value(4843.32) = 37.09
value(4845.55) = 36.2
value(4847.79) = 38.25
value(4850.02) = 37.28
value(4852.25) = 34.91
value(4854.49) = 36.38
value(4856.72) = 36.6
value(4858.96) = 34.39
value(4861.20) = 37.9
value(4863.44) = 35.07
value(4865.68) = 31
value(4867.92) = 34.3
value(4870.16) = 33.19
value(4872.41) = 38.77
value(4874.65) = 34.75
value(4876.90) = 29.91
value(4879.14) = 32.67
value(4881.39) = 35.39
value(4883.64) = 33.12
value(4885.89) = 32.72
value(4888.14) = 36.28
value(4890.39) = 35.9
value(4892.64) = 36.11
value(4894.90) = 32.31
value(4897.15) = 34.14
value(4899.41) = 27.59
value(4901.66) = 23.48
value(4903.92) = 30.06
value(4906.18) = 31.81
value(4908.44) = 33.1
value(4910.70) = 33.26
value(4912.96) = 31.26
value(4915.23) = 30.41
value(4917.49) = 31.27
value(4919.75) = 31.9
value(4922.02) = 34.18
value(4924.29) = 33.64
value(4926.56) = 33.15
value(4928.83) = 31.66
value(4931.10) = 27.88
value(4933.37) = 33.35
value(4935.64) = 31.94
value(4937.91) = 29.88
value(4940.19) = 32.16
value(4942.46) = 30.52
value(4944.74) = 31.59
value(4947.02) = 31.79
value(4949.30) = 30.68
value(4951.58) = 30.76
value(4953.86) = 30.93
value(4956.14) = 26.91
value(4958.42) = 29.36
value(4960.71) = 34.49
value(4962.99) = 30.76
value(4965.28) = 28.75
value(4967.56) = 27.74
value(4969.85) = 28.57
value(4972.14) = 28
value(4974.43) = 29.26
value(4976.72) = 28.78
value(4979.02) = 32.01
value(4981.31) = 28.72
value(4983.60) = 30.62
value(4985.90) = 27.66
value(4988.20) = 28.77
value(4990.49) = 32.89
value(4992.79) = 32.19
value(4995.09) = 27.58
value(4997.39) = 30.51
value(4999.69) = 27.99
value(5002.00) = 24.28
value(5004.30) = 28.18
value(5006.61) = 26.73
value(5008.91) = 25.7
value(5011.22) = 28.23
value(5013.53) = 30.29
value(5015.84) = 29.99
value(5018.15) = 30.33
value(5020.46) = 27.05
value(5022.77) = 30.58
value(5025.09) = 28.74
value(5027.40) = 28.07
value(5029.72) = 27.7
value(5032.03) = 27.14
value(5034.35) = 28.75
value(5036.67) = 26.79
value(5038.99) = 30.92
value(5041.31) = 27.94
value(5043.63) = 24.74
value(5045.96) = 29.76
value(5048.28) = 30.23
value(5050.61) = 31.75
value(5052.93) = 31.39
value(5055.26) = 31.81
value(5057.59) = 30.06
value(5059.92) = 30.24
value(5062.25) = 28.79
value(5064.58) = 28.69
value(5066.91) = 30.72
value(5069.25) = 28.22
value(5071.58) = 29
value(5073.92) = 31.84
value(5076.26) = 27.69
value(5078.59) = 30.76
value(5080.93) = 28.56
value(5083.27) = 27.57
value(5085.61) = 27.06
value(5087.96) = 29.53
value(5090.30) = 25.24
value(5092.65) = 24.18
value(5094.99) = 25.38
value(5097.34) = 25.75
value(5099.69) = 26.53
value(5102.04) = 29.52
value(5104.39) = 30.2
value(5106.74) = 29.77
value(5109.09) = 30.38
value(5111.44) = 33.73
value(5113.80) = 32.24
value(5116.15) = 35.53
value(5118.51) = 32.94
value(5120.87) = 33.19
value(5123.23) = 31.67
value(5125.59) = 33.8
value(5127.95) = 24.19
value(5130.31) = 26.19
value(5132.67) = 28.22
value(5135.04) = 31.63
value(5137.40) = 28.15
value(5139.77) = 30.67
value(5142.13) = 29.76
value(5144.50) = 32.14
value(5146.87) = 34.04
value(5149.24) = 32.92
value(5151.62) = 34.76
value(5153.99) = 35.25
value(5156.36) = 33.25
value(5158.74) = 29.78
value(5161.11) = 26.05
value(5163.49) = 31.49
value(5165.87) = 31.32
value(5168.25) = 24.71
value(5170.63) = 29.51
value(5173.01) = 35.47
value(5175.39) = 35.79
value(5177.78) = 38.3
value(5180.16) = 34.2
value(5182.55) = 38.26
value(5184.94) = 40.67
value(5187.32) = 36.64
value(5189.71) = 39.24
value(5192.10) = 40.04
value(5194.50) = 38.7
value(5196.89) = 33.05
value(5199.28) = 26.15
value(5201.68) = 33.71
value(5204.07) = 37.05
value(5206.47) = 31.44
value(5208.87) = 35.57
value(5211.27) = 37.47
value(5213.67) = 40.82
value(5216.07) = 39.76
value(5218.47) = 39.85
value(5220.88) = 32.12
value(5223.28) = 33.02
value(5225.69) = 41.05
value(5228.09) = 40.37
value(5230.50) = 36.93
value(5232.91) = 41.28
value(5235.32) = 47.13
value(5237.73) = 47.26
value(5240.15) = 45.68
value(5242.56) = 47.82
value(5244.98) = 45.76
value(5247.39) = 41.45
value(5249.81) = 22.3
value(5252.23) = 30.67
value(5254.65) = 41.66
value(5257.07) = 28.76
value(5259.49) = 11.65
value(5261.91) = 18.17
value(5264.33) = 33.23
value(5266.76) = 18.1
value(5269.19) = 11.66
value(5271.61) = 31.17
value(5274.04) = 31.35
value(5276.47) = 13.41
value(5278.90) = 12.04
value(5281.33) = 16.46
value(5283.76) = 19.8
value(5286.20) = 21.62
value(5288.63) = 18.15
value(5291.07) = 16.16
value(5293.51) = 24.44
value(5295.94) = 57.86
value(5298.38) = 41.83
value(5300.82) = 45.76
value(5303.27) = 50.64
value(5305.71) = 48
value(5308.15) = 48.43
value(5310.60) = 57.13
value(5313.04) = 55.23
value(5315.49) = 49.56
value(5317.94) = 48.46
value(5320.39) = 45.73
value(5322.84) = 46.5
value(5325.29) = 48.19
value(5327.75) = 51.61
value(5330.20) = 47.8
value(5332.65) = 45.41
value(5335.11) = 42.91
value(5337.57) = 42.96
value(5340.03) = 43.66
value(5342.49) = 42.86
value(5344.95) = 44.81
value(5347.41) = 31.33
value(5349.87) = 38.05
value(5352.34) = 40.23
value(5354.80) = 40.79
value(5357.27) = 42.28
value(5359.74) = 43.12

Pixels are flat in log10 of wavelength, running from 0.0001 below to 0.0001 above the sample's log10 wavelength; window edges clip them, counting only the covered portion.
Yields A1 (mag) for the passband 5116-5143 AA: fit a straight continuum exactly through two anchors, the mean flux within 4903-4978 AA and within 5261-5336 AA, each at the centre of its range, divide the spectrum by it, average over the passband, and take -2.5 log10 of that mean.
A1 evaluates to 0.11 mag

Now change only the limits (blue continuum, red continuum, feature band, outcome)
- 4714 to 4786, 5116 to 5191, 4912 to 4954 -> 0.13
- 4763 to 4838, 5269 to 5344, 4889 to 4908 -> 0.27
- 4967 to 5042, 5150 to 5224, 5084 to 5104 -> 0.18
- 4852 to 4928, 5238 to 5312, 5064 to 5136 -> 0.11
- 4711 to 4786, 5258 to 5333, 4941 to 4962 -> 0.20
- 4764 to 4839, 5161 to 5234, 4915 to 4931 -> 0.22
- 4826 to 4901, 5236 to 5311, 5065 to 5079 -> 0.14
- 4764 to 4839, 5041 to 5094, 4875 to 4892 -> 0.10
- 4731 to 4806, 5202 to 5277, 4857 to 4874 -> 0.12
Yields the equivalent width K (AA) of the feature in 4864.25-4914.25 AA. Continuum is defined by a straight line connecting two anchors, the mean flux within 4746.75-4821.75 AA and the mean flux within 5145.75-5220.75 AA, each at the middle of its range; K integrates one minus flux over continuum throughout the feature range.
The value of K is 8.4 AA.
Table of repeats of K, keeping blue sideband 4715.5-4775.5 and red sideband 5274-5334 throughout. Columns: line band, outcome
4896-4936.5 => 7.16 AA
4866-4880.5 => 1.61 AA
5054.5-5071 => 3.70 AA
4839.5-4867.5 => 1.71 AA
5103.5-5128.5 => 4.27 AA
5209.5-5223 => 0.34 AA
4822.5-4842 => 0.02 AA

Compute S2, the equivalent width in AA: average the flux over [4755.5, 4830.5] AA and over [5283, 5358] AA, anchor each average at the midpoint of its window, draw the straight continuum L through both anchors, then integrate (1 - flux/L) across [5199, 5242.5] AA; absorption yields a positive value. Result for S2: 3.3 AA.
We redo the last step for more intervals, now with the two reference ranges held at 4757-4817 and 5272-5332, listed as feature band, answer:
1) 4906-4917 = 2.5 AA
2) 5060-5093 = 9.4 AA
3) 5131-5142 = 2.8 AA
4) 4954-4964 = 2.6 AA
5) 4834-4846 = 1.6 AA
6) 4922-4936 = 3.1 AA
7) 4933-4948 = 3.5 AA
